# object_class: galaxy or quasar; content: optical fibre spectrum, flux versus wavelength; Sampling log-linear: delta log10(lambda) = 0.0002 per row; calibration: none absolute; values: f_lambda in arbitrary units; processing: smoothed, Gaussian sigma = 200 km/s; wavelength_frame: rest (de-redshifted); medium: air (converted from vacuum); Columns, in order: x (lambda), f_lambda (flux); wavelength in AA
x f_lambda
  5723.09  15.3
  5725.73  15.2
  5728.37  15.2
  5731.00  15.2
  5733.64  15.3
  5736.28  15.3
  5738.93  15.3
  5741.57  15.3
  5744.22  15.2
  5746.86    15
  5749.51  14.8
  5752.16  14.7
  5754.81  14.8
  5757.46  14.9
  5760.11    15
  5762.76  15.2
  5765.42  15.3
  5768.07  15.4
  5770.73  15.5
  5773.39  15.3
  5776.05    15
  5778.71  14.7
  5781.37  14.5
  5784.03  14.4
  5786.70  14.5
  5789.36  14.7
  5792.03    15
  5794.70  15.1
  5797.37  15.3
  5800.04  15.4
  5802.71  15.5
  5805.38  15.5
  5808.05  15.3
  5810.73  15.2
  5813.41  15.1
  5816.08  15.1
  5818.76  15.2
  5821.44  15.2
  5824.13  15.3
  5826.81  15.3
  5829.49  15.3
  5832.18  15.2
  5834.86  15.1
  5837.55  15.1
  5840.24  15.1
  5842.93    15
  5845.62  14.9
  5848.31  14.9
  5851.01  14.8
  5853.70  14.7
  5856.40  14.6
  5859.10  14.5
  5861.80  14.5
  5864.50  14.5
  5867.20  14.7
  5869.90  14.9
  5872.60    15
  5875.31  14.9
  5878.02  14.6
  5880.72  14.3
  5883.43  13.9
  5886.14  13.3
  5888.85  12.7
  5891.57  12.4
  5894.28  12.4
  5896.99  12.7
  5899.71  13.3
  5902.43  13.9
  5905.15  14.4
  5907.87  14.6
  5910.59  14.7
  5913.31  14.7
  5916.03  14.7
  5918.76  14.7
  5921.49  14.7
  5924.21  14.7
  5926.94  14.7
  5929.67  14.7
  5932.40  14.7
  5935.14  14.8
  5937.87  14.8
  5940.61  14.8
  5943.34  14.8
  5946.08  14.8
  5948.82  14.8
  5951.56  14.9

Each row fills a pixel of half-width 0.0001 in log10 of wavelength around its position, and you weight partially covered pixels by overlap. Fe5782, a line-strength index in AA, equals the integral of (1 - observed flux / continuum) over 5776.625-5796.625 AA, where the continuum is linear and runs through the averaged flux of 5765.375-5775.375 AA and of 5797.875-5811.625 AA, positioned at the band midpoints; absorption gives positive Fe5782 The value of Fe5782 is 0.8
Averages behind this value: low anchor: 15.4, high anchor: 15.4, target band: 14.7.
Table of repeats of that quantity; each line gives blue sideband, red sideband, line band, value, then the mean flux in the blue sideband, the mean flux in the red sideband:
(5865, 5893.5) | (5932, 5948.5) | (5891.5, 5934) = 0.8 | 14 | 14.8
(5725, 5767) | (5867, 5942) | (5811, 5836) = -0.9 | 15.1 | 14.2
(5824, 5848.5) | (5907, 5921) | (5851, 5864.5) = 0.4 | 15.1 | 14.7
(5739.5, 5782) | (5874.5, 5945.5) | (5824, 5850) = -0.9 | 15.1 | 14.2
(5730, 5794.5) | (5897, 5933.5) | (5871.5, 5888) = 0.3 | 15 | 14.4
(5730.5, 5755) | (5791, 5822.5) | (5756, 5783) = 0.2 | 15.1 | 15.2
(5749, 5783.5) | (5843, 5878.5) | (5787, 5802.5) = -0.2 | 15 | 14.7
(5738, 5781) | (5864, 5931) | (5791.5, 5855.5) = -2.2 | 15.1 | 14.2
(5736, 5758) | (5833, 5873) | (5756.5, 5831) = -0.9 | 15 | 14.8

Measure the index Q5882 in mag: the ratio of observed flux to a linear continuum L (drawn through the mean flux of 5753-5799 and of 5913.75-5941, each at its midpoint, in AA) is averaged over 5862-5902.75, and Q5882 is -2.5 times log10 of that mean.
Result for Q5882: 0.072 mag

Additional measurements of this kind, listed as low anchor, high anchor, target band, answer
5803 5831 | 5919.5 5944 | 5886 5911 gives 0.11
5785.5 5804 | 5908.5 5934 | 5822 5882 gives 0.00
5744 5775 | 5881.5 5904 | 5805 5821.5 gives -0.07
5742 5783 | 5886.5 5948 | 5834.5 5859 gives -0.02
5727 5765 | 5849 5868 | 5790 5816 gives -0.03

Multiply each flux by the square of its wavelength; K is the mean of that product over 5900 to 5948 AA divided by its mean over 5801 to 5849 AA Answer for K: 1.0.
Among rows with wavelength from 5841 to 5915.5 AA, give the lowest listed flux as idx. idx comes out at 12.4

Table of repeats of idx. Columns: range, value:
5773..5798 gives 14.4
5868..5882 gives 14.3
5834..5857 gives 14.6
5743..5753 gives 14.7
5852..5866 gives 14.5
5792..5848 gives 14.9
